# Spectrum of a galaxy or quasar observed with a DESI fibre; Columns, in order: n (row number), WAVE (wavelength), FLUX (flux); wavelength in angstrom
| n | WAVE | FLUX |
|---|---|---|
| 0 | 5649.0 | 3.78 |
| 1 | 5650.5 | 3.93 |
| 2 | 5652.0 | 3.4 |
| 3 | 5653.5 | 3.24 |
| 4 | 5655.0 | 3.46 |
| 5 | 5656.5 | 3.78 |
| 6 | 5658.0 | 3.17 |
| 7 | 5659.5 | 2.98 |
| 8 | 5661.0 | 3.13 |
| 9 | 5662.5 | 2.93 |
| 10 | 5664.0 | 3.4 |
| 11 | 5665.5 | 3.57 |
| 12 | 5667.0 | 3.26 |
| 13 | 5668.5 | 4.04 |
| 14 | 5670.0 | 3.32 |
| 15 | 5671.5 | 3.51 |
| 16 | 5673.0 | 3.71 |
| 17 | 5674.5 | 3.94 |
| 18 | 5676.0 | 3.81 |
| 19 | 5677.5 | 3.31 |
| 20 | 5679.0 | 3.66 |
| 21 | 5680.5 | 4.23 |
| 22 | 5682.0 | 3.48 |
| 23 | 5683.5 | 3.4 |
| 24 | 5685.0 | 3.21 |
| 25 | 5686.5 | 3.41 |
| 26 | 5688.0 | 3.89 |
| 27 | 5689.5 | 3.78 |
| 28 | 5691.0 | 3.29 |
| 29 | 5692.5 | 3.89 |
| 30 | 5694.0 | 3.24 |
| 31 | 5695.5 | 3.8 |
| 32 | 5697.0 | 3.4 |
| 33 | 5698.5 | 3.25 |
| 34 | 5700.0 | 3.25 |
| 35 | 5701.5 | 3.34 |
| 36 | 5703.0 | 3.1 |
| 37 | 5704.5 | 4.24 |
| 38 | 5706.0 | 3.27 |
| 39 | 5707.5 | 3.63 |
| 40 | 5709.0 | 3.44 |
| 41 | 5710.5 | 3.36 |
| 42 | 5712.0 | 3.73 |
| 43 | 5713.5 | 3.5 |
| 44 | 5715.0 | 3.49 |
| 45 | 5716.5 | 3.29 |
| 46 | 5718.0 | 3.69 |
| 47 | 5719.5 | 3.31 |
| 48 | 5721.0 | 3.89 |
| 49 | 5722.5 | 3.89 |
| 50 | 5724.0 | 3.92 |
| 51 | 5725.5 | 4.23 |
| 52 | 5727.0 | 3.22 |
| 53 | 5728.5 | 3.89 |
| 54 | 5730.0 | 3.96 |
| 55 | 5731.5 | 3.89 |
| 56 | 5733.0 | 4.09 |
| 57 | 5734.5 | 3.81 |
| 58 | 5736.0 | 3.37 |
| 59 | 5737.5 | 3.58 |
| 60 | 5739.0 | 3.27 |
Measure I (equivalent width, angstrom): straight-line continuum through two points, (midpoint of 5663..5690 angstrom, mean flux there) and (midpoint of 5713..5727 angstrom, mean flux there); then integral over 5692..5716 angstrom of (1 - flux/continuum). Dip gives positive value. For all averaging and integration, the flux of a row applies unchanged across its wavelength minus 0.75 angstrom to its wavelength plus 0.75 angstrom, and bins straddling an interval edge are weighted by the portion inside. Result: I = 1.0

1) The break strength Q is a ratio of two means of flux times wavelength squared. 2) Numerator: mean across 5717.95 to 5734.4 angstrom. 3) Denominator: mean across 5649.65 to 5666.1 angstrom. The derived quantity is 1.2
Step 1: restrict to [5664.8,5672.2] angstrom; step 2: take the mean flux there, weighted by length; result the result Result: 3.54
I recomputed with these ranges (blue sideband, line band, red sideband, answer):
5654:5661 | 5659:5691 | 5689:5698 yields -0.8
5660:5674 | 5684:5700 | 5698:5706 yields -0.3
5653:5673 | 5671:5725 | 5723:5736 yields 0.7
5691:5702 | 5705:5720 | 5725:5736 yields 0.6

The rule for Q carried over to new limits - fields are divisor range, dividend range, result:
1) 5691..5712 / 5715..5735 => 1.09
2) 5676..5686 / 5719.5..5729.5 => 1.08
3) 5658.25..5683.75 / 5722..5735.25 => 1.13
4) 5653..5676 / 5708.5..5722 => 1.04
